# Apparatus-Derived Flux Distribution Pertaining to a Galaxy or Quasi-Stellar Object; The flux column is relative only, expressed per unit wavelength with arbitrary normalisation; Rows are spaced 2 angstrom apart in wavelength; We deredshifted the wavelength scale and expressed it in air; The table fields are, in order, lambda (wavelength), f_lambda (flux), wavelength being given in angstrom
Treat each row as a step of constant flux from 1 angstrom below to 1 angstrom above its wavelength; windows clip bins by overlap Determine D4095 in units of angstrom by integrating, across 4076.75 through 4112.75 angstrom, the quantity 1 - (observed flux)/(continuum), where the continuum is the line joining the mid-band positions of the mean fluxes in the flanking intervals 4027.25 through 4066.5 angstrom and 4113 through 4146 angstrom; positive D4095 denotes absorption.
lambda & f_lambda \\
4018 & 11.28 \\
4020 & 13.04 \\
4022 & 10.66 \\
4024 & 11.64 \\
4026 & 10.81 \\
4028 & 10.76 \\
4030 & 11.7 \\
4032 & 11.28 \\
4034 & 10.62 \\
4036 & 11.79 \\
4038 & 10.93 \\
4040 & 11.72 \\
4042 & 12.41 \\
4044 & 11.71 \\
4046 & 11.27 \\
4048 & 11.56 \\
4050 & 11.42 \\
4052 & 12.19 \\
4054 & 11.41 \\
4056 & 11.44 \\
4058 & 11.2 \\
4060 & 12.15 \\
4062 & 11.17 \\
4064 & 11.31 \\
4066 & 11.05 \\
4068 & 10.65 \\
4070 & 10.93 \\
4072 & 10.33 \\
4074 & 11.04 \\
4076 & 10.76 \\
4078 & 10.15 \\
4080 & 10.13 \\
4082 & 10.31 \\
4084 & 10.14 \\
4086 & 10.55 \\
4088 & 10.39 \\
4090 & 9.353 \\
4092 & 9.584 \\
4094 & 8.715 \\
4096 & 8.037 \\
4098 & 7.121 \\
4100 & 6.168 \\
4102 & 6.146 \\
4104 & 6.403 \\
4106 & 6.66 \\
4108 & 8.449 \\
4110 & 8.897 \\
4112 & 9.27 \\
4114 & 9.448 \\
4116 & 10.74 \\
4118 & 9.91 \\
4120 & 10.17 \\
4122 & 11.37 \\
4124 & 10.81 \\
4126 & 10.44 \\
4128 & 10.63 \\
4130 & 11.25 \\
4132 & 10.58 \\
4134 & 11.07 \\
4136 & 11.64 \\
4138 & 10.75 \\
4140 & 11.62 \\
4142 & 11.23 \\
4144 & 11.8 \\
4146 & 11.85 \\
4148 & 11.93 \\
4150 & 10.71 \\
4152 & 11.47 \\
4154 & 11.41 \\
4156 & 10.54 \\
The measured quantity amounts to 7.8 angstrom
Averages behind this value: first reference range 11.5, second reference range 10.9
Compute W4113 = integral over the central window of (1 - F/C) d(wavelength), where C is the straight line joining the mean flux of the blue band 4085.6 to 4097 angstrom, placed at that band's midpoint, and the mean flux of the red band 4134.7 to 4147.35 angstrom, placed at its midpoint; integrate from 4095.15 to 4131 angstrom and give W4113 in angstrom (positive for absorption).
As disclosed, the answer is 4.71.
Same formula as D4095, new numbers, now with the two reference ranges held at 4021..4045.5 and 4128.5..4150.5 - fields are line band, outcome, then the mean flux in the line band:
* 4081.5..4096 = 2.05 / 9.72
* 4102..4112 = 3.26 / 7.62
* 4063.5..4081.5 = 1.03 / 10.7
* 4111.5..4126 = 1.31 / 10.3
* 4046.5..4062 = -0.35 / 11.6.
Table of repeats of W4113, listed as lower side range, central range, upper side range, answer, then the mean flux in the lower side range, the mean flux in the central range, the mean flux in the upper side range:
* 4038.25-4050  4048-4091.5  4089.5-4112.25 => -4.2 angstrom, 11.7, 10.9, 7.82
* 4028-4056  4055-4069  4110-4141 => 0.0 angstrom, 11.5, 11.3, 10.6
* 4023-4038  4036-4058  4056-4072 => -0.8 angstrom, 11.2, 11.6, 11.2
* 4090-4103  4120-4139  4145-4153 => -1.5 angstrom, 7.76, 10.9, 11.5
